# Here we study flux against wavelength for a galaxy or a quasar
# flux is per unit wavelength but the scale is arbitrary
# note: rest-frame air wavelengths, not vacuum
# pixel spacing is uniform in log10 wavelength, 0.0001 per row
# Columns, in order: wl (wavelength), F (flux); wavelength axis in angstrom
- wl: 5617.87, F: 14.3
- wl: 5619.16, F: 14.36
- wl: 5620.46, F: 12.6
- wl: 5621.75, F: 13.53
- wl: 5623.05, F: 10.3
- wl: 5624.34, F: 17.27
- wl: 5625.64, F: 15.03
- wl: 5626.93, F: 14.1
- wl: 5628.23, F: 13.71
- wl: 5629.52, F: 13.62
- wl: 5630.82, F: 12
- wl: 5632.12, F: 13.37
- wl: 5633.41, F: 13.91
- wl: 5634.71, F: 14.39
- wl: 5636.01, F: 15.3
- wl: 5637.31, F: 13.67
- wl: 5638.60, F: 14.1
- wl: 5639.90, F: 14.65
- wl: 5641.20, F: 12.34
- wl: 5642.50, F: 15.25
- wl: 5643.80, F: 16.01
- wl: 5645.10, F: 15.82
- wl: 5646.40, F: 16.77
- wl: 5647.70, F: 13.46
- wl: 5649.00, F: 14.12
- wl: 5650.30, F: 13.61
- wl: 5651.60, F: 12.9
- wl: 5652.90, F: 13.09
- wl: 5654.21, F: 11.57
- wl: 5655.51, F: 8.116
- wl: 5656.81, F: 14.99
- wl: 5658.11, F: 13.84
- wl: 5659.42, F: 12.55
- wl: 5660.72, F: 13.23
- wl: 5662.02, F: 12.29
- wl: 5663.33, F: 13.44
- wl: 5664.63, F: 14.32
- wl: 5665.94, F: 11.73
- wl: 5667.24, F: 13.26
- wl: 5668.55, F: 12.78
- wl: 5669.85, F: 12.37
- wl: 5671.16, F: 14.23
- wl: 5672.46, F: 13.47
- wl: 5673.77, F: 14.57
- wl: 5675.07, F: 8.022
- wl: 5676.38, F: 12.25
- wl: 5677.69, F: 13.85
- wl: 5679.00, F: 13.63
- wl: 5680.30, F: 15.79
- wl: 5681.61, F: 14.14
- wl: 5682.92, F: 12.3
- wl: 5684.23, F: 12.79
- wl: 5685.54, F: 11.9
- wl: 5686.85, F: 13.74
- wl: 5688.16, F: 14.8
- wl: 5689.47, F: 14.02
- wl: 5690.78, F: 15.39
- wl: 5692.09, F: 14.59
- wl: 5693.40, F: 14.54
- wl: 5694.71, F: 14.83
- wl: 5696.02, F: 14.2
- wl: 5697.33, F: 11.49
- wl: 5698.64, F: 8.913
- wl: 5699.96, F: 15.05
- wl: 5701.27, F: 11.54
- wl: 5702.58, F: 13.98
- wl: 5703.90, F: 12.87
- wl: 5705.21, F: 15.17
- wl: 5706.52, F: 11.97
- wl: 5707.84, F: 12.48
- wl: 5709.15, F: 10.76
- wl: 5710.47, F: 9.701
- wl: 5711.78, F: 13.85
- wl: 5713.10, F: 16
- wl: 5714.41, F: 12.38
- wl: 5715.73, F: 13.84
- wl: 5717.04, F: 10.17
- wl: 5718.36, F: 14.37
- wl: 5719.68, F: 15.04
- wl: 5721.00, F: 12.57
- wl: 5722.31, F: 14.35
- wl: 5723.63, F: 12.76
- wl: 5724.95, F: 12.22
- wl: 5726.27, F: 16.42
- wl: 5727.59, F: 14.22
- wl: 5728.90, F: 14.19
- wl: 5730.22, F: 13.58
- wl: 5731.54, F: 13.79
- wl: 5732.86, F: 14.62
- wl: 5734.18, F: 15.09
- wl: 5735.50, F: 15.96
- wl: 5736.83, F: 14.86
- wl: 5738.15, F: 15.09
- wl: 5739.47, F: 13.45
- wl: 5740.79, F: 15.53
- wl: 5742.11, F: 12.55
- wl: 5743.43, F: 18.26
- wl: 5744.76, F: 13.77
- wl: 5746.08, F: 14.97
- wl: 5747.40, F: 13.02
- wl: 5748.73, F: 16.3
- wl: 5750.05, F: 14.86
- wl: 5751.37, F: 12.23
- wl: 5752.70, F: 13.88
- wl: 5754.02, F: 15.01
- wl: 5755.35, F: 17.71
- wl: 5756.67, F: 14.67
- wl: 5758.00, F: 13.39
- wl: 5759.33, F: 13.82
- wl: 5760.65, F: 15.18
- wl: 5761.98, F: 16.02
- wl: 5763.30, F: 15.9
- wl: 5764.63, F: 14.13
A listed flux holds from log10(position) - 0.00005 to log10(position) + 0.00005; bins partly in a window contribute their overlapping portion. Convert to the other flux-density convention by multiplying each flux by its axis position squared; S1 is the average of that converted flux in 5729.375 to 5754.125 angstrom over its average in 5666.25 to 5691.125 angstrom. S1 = 1.1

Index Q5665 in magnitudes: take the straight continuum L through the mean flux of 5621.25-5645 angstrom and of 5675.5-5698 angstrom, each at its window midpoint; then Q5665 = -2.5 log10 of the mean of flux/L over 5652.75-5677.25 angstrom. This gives 0.101 mag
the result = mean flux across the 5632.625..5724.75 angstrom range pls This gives 13.4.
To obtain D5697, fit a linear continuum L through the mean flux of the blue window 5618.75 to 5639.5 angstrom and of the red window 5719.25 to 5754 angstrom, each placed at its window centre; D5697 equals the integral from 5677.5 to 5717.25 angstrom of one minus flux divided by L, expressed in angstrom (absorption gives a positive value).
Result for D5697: 2.5 angstrom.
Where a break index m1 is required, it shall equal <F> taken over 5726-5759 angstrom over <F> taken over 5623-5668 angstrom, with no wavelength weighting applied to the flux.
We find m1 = 1.07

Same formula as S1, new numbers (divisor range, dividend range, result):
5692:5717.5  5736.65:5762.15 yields 1.16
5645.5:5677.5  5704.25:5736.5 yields 1.07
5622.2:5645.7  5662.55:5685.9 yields 0.94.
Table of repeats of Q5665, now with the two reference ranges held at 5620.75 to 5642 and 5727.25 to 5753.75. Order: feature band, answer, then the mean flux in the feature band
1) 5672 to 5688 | 0.084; 13.1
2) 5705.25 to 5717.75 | 0.149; 12.5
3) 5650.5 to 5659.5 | 0.123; 12.5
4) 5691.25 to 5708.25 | 0.081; 13.2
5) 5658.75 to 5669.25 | 0.088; 12.9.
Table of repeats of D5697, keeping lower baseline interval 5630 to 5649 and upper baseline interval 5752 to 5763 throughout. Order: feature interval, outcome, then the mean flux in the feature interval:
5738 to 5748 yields 0.2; 14.6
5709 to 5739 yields 2.1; 13.8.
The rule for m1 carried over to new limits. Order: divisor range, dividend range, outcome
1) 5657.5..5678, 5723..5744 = 1.13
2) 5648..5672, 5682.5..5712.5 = 1.01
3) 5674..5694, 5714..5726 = 0.98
